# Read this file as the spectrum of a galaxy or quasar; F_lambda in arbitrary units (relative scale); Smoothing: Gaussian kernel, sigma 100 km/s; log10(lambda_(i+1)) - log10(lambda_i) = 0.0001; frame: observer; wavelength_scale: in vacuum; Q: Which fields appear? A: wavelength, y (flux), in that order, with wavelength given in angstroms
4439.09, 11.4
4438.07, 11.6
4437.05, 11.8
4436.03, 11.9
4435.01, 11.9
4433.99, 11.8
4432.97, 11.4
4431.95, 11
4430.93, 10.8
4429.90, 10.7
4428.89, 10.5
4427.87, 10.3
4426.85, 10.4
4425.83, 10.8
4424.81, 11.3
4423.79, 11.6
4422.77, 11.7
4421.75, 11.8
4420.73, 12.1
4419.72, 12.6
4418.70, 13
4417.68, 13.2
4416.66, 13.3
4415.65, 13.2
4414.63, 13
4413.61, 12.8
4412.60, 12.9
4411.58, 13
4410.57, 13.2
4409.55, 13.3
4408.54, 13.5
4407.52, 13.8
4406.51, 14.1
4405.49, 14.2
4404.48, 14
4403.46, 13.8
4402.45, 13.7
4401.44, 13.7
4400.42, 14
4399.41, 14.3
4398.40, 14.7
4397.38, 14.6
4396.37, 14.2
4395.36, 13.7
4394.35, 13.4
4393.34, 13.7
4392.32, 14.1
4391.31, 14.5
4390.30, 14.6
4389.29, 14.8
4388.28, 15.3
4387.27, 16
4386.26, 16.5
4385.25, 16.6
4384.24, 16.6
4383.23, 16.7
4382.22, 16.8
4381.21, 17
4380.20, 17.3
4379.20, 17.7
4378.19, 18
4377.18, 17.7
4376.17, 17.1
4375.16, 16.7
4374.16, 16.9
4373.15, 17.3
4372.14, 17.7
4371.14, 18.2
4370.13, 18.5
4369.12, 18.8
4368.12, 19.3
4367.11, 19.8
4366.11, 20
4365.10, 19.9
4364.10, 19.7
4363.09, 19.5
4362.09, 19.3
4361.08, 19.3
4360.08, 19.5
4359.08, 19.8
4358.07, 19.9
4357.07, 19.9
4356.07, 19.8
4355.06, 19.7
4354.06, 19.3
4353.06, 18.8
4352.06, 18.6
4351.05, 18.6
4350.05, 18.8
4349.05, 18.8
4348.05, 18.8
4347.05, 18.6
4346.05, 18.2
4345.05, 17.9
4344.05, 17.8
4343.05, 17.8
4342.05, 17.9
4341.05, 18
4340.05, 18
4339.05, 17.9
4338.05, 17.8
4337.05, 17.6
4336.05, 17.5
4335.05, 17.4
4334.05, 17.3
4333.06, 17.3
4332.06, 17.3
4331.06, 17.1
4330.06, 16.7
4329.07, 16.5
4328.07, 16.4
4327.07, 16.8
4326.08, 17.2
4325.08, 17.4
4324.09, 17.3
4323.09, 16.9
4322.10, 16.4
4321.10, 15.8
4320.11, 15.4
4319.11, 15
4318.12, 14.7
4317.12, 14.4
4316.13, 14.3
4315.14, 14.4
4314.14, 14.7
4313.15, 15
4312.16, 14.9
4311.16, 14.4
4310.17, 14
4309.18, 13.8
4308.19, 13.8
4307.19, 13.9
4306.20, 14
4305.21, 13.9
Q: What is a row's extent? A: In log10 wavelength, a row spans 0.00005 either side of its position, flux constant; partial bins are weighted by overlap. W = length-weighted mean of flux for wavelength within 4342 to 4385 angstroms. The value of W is 18.5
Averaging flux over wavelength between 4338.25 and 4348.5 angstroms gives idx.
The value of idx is 18.1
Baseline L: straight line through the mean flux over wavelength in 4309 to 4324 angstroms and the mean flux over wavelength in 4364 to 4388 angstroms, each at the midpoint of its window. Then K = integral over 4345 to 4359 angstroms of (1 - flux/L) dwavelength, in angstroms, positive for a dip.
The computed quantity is -2.0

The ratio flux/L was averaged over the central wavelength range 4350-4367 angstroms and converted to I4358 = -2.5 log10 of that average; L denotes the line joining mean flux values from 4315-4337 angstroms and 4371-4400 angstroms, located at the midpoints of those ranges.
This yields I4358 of -0.203 mag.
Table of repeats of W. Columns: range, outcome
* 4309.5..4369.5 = 17.6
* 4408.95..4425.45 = 12.6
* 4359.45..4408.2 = 16.4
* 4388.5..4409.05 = 14.1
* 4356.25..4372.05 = 19.4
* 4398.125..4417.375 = 13.6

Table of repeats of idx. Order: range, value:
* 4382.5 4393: 15.6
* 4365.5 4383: 17.9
